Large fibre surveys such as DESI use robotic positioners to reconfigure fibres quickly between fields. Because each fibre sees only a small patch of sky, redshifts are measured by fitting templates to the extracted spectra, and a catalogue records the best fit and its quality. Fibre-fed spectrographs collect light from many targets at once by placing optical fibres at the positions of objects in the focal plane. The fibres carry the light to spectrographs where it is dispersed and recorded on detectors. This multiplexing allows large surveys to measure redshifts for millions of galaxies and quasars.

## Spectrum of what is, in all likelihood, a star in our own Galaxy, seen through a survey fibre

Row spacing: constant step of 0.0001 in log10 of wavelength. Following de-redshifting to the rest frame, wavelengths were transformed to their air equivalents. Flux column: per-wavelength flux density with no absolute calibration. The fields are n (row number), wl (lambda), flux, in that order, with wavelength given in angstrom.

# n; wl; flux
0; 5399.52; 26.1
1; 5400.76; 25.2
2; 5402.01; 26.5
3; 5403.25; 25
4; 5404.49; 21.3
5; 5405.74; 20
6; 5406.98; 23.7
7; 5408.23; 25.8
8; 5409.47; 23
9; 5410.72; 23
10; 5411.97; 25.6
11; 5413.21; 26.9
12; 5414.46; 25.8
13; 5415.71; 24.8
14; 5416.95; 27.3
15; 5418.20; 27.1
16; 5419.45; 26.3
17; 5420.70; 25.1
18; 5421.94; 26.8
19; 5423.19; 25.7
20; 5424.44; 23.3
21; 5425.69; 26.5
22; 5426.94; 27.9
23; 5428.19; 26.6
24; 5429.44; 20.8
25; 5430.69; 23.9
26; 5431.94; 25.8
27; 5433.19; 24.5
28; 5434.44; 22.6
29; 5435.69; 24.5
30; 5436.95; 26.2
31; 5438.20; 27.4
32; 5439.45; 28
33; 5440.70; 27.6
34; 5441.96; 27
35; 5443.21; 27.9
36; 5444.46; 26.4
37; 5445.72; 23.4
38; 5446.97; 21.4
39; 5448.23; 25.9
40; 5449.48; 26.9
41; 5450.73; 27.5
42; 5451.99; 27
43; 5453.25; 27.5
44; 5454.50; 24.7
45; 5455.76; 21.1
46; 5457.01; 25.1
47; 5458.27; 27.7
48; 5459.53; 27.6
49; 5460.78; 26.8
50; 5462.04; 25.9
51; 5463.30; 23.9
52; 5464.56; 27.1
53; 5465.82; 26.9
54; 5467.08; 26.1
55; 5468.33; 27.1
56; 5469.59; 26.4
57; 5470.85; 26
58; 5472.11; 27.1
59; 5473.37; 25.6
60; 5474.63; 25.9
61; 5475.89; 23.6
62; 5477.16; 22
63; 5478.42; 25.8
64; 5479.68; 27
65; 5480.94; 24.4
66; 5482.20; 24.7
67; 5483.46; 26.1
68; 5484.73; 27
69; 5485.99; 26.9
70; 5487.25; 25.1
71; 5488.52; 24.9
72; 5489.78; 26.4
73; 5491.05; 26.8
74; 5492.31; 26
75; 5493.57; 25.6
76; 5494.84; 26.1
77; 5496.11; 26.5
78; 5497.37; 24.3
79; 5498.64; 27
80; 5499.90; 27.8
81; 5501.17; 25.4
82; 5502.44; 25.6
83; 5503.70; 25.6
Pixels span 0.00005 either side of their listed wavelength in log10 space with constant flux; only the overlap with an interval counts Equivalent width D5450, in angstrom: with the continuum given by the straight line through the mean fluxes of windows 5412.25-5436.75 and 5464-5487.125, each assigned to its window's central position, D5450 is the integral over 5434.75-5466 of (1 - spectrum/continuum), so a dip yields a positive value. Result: -0.5 angstrom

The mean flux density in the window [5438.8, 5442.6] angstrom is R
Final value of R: 27.5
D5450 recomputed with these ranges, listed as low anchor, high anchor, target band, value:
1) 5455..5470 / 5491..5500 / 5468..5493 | 0.3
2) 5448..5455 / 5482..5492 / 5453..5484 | 0.8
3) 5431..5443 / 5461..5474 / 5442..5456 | 0.2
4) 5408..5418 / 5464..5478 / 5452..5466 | -0.1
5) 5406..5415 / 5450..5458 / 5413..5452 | -1.0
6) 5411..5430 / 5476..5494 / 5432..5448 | 0.1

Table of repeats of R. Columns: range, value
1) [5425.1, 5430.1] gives 25.4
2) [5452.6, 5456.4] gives 24.5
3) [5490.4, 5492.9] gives 26.4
